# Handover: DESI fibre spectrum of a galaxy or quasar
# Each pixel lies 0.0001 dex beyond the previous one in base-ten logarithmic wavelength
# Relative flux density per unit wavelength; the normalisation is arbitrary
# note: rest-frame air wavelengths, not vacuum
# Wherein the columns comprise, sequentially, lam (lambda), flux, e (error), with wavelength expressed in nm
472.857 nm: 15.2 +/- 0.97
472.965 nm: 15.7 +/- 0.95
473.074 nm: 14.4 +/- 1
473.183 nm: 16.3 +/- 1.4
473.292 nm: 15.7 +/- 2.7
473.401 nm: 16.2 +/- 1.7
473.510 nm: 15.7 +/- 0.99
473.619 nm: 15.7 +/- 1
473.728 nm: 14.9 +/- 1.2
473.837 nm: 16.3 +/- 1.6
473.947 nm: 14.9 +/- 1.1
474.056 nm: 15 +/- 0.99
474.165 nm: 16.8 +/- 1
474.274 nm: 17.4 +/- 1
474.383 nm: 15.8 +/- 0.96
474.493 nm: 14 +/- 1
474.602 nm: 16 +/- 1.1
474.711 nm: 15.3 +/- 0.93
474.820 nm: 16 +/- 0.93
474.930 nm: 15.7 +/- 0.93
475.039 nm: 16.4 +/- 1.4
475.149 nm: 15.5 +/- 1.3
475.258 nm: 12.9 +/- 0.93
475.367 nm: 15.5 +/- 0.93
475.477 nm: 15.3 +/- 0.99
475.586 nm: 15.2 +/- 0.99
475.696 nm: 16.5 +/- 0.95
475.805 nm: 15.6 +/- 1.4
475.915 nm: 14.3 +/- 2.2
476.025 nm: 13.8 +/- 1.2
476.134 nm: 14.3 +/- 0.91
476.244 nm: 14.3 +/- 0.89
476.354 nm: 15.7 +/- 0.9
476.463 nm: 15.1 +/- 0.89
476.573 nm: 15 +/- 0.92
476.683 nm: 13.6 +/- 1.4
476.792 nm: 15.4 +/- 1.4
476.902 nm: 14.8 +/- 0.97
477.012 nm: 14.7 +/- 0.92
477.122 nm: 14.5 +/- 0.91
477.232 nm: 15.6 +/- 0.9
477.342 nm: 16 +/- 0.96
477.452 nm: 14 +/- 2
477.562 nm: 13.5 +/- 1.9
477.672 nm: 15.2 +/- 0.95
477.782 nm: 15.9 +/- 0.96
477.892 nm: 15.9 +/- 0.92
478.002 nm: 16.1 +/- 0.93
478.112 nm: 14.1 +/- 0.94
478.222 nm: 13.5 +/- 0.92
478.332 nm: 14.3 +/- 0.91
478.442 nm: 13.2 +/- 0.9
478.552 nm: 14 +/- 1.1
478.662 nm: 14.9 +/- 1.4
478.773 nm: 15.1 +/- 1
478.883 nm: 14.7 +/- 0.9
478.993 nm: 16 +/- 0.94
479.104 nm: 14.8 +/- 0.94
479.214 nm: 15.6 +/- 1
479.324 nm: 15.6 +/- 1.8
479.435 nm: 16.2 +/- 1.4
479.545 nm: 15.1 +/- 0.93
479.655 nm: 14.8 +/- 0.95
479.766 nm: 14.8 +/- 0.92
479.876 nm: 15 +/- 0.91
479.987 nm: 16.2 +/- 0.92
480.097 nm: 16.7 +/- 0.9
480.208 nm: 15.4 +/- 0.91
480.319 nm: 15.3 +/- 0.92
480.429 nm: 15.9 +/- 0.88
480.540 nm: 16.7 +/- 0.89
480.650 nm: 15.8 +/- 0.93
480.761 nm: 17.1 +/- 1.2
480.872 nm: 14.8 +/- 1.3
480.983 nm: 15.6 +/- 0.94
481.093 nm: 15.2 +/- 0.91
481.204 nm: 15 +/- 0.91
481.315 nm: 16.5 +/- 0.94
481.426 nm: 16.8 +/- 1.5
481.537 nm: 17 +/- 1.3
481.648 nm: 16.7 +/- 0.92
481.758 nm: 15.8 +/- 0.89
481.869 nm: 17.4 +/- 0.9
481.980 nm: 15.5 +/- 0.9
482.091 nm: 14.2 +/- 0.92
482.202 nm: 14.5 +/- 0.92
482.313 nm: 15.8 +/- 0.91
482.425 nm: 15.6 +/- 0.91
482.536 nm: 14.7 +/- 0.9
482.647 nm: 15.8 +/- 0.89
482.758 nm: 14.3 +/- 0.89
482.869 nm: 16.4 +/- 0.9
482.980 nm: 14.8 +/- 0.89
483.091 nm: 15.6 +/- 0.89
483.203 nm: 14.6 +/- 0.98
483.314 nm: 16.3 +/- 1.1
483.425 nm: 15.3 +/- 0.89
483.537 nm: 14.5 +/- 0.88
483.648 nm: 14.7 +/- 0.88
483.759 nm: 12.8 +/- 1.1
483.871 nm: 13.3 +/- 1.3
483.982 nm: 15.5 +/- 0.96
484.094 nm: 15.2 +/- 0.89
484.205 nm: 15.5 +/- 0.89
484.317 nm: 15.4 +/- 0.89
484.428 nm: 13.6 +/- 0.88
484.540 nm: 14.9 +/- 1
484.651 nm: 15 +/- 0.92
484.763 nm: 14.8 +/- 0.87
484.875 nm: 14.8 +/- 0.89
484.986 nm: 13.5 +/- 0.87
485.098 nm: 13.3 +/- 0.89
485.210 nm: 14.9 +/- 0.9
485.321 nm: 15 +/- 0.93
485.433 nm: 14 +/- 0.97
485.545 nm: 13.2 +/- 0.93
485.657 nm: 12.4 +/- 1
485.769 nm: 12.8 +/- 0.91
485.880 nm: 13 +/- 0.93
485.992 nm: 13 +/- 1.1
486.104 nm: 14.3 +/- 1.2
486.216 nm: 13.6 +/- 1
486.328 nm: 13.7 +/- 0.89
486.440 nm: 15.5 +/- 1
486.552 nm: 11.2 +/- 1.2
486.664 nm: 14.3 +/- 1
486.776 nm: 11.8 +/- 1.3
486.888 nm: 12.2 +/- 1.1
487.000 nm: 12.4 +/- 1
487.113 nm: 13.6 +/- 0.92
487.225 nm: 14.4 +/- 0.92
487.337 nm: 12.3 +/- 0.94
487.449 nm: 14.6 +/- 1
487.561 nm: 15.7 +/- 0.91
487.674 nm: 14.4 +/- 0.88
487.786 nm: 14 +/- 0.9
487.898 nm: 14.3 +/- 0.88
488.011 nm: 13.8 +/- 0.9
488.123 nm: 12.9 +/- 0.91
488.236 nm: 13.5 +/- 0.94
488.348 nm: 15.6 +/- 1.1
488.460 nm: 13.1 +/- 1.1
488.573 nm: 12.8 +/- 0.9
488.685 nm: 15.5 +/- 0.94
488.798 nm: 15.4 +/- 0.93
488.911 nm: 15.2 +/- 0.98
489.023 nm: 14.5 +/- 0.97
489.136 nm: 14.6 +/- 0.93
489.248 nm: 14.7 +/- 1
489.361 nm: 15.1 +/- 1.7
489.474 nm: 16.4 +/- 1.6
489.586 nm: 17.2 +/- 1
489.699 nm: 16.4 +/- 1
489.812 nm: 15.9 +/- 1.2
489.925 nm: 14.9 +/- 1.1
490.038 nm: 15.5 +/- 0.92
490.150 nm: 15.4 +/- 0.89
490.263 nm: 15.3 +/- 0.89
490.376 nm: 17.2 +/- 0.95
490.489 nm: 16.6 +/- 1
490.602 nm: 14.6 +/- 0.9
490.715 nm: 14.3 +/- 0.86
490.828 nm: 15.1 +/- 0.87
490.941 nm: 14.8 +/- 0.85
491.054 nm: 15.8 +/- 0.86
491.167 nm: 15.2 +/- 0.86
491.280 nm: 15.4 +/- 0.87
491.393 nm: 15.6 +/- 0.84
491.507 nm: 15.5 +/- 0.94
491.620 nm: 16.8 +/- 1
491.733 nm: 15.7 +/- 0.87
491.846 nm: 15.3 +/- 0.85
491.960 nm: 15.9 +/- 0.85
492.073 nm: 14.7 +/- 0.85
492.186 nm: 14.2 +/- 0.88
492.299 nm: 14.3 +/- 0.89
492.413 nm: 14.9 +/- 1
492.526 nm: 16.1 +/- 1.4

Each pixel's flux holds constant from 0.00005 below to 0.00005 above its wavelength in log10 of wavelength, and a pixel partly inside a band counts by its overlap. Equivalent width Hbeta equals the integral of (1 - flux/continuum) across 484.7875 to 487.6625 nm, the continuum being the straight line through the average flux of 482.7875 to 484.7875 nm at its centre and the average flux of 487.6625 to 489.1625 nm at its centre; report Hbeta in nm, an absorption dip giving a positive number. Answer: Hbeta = 0.19 nm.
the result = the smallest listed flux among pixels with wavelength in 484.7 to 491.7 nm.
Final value 11.2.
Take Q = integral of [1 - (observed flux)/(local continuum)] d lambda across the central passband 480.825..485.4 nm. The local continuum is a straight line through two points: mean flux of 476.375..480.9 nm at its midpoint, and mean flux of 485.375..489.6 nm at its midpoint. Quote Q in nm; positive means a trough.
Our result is -0.19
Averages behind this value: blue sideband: 15.2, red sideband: 13.9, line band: 15.1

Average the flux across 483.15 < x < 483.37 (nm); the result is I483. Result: 15.5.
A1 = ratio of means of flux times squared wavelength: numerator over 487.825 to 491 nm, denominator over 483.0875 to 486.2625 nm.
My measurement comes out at 1.07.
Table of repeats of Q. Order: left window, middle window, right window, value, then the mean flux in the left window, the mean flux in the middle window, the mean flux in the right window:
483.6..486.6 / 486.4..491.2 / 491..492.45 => 0.056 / 14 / 14.6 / 15.3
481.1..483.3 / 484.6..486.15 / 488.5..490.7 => 0.168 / 15.6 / 13.8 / 15.4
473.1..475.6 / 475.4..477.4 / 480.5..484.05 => 0.072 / 15.6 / 15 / 15.4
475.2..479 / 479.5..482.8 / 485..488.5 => -0.313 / 14.8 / 15.7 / 13.6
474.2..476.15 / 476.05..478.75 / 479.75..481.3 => 0.135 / 15.3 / 14.7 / 15.7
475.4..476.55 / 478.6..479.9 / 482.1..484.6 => -0.020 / 15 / 15.2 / 14.9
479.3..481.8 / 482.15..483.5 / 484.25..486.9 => -0.036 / 15.8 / 15.3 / 13.8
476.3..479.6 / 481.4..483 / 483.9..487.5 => -0.149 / 14.9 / 15.7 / 13.9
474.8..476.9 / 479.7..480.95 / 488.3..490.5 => -0.053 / 15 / 15.8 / 15.3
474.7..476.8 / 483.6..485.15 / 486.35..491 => 0.029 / 15.1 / 14.5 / 14.6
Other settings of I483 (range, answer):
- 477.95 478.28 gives 14.6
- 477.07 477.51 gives 15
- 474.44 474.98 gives 15.4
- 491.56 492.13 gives 15.7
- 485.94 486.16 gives 13.7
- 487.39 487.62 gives 15.1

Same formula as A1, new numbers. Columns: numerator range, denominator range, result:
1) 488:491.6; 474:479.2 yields 1.06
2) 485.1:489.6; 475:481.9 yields 0.95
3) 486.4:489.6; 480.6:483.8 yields 0.93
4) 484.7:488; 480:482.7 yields 0.88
